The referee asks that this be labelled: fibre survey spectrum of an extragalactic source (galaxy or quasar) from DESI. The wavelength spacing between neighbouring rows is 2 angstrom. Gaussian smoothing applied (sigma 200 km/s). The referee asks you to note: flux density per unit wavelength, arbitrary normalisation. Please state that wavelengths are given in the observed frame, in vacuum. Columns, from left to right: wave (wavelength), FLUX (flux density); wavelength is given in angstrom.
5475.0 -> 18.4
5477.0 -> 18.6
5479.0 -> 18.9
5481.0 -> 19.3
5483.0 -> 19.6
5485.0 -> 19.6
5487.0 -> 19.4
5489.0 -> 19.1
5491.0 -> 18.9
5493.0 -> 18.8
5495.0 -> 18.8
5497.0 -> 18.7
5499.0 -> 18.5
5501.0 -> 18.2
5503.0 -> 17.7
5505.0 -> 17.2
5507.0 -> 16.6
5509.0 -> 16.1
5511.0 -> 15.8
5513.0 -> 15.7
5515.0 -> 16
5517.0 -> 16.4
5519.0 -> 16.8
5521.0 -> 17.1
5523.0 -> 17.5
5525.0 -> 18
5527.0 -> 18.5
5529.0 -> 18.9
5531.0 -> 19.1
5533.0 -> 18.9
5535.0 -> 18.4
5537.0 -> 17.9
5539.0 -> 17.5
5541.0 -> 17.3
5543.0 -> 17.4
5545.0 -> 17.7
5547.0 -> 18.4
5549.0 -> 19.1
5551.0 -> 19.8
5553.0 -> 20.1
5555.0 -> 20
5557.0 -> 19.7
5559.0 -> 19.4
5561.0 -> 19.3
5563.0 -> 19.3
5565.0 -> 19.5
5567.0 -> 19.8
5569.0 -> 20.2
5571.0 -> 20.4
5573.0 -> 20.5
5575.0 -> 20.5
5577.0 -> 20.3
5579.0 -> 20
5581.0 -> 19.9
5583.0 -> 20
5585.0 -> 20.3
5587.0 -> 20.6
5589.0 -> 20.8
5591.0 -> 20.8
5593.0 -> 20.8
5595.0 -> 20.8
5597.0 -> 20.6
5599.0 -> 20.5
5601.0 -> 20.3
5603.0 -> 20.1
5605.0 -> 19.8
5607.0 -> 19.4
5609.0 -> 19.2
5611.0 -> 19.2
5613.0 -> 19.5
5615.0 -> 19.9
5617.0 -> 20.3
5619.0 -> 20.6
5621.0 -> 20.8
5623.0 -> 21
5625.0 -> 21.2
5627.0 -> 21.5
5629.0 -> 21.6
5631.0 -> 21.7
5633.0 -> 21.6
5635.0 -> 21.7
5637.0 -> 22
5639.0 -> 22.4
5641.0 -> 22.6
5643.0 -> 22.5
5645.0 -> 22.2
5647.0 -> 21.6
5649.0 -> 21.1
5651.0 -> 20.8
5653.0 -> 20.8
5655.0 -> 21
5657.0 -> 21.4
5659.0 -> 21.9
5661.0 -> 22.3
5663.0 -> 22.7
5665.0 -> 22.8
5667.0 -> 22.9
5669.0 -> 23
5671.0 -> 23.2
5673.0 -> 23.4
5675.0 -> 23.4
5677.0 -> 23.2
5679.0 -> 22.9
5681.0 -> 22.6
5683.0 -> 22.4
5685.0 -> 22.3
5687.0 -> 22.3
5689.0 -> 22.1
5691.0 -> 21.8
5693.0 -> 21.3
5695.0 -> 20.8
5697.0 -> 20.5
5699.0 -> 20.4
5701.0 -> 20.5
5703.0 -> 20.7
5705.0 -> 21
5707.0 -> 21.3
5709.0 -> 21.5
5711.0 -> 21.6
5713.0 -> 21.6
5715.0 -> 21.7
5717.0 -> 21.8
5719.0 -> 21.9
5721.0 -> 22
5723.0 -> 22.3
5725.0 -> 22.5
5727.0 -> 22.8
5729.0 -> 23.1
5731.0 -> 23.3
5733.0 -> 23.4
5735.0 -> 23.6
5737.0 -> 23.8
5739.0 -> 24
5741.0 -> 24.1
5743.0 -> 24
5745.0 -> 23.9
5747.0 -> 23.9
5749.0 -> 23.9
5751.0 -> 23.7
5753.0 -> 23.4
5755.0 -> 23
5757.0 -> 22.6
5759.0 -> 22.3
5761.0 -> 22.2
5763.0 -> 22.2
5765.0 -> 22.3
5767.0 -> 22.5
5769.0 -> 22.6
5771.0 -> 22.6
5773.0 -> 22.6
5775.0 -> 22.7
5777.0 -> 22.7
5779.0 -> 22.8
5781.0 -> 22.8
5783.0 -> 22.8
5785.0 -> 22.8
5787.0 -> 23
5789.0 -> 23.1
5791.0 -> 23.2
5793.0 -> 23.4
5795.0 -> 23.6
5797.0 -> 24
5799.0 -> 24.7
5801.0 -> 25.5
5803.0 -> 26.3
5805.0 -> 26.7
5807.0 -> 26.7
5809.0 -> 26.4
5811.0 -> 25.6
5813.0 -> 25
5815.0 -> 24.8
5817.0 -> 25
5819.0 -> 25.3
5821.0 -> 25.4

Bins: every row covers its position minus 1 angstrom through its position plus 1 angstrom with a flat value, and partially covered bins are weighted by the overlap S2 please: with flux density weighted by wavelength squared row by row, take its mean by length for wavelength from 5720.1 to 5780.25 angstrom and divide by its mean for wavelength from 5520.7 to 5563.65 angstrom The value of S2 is 1.3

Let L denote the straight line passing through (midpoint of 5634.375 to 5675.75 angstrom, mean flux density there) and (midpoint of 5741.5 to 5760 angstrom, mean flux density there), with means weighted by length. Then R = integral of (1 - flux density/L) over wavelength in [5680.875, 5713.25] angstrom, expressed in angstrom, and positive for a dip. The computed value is 1.9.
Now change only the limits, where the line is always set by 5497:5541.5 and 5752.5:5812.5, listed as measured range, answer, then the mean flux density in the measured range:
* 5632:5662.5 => -1.9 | 21.7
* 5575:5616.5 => -1.9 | 20.2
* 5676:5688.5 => -0.8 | 22.6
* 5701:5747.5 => -0.6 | 22.5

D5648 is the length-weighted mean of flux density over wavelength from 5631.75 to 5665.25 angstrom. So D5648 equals 21.8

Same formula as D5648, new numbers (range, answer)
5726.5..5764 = 23.3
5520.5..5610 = 19.4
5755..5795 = 22.7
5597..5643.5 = 20.8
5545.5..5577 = 19.7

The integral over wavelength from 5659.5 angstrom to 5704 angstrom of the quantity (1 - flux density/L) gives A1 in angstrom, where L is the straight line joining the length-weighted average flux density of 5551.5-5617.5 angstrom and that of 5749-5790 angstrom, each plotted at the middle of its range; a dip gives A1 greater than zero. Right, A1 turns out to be -1.4 angstrom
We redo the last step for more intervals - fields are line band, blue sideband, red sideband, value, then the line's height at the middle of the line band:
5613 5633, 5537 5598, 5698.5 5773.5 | -0.3 angstrom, 20.6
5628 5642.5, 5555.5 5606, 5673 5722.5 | -0.7 angstrom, 20.9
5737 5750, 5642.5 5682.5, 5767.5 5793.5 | -0.7 angstrom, 22.7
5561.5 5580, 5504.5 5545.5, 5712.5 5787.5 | -1.5 angstrom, 18.5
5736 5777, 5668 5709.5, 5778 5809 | 0.5 angstrom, 23.4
